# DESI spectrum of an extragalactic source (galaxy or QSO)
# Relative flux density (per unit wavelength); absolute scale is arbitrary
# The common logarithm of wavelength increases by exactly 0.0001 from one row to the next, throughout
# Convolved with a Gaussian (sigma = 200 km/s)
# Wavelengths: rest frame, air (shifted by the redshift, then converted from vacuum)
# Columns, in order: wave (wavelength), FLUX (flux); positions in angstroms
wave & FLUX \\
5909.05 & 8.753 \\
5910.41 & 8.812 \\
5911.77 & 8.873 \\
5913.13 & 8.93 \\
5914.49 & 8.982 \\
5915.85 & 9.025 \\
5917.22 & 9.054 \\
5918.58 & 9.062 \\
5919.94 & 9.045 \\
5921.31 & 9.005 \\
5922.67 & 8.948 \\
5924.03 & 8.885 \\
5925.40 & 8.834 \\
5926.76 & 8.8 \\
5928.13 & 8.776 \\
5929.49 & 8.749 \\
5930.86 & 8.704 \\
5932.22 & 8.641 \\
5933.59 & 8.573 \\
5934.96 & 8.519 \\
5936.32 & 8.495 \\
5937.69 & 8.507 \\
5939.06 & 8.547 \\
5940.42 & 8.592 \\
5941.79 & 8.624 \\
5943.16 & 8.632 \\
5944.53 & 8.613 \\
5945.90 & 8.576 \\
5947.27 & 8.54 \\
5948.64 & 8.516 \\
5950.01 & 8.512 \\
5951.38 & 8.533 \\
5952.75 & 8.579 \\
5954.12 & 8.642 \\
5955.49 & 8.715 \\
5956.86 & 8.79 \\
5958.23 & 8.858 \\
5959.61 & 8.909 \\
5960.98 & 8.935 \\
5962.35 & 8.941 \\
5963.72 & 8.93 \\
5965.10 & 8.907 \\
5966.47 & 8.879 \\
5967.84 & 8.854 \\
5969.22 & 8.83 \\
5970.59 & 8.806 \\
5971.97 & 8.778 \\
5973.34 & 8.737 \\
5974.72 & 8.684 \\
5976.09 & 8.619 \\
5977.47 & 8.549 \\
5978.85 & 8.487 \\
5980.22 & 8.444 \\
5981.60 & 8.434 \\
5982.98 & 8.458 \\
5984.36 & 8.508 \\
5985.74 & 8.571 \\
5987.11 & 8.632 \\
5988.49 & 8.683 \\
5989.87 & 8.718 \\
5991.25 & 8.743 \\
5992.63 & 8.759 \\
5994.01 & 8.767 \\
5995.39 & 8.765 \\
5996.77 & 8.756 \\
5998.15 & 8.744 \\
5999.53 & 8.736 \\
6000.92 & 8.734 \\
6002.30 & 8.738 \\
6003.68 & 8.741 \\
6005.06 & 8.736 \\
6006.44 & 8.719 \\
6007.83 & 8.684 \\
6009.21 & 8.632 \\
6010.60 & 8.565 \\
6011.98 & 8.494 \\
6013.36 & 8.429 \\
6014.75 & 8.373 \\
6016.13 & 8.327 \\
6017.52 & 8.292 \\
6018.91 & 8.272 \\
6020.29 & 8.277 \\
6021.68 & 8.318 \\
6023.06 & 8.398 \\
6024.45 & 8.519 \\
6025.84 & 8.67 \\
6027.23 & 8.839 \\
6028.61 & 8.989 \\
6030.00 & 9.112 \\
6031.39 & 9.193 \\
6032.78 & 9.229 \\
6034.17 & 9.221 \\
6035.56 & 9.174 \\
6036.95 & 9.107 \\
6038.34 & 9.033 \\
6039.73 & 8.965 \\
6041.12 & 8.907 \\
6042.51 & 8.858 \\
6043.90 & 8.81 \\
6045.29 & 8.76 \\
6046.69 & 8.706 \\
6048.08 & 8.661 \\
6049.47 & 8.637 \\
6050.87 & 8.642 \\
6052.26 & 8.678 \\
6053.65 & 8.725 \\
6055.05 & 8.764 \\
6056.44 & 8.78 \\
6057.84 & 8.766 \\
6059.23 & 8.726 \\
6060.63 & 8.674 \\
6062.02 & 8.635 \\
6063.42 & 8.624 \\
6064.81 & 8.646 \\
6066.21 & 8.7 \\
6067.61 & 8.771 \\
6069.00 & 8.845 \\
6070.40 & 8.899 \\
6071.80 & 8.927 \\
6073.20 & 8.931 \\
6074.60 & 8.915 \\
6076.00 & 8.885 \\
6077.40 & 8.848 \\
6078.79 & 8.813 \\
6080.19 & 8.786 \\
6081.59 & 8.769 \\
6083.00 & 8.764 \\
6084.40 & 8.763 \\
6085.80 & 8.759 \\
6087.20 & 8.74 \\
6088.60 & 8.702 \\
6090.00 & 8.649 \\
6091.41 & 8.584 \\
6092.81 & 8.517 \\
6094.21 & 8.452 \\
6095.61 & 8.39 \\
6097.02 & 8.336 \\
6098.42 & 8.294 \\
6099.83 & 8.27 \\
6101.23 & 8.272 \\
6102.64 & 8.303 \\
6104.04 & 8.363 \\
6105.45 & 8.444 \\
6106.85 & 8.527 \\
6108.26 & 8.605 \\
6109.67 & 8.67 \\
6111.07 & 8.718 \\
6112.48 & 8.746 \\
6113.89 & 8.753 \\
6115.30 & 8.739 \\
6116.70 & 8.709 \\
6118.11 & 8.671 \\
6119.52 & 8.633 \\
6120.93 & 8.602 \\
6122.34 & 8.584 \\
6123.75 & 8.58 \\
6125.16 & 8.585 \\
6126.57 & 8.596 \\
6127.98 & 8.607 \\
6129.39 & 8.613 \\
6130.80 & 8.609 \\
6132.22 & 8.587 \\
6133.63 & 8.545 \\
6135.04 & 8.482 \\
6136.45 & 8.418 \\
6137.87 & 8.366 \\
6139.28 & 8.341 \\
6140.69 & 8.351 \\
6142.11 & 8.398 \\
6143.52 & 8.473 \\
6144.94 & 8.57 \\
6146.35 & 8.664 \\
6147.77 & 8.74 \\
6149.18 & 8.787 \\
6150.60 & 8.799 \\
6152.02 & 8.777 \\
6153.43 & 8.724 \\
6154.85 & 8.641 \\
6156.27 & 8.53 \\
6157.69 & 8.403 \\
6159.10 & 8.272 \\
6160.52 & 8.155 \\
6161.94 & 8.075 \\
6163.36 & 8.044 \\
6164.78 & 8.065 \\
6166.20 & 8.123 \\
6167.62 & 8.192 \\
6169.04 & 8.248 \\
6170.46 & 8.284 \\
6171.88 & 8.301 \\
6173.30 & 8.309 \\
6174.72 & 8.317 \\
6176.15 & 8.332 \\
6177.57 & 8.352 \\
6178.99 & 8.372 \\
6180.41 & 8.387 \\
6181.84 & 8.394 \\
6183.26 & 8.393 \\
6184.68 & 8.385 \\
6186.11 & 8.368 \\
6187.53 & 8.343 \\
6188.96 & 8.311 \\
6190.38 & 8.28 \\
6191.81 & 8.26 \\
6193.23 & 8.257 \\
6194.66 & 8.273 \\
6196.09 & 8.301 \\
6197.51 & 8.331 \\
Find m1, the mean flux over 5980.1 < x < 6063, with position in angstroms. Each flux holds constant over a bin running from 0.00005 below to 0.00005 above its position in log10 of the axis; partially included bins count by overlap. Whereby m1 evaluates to 8.7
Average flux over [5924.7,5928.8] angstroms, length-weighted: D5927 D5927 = 8.79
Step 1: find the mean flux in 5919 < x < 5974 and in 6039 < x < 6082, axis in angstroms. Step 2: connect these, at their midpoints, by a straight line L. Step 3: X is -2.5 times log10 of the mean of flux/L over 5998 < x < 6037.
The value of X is 0.01 mag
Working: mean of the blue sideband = 8.73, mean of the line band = 8.69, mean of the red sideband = 8.78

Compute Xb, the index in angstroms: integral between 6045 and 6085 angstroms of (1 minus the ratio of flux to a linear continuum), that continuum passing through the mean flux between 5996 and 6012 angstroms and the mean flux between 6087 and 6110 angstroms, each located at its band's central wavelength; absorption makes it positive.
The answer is -1.0 angstroms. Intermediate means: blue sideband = 8.7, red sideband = 8.47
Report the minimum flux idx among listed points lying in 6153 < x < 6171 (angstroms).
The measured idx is 8.044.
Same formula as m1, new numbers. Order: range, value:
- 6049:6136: 8.65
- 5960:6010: 8.71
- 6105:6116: 8.66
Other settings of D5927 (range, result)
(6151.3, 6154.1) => 8.76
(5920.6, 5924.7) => 8.95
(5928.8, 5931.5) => 8.73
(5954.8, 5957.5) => 8.76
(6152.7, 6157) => 8.63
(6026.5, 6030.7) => 8.98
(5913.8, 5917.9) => 9.01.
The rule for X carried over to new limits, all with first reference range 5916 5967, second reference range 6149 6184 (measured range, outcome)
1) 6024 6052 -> -0.04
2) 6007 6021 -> 0.02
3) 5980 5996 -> 0.00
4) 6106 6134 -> -0.02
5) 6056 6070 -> -0.02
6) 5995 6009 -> -0.01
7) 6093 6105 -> 0.02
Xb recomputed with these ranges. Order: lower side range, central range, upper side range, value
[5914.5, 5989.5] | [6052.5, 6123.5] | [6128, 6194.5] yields -1.21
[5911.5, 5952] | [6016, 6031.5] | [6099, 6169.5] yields 0.07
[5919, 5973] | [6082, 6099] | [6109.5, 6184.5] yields -0.06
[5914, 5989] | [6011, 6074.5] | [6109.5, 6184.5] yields -0.99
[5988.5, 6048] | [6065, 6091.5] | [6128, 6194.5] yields -0.61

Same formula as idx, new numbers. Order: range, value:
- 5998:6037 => 8.272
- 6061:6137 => 8.27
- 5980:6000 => 8.434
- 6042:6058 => 8.637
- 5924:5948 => 8.495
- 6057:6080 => 8.624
